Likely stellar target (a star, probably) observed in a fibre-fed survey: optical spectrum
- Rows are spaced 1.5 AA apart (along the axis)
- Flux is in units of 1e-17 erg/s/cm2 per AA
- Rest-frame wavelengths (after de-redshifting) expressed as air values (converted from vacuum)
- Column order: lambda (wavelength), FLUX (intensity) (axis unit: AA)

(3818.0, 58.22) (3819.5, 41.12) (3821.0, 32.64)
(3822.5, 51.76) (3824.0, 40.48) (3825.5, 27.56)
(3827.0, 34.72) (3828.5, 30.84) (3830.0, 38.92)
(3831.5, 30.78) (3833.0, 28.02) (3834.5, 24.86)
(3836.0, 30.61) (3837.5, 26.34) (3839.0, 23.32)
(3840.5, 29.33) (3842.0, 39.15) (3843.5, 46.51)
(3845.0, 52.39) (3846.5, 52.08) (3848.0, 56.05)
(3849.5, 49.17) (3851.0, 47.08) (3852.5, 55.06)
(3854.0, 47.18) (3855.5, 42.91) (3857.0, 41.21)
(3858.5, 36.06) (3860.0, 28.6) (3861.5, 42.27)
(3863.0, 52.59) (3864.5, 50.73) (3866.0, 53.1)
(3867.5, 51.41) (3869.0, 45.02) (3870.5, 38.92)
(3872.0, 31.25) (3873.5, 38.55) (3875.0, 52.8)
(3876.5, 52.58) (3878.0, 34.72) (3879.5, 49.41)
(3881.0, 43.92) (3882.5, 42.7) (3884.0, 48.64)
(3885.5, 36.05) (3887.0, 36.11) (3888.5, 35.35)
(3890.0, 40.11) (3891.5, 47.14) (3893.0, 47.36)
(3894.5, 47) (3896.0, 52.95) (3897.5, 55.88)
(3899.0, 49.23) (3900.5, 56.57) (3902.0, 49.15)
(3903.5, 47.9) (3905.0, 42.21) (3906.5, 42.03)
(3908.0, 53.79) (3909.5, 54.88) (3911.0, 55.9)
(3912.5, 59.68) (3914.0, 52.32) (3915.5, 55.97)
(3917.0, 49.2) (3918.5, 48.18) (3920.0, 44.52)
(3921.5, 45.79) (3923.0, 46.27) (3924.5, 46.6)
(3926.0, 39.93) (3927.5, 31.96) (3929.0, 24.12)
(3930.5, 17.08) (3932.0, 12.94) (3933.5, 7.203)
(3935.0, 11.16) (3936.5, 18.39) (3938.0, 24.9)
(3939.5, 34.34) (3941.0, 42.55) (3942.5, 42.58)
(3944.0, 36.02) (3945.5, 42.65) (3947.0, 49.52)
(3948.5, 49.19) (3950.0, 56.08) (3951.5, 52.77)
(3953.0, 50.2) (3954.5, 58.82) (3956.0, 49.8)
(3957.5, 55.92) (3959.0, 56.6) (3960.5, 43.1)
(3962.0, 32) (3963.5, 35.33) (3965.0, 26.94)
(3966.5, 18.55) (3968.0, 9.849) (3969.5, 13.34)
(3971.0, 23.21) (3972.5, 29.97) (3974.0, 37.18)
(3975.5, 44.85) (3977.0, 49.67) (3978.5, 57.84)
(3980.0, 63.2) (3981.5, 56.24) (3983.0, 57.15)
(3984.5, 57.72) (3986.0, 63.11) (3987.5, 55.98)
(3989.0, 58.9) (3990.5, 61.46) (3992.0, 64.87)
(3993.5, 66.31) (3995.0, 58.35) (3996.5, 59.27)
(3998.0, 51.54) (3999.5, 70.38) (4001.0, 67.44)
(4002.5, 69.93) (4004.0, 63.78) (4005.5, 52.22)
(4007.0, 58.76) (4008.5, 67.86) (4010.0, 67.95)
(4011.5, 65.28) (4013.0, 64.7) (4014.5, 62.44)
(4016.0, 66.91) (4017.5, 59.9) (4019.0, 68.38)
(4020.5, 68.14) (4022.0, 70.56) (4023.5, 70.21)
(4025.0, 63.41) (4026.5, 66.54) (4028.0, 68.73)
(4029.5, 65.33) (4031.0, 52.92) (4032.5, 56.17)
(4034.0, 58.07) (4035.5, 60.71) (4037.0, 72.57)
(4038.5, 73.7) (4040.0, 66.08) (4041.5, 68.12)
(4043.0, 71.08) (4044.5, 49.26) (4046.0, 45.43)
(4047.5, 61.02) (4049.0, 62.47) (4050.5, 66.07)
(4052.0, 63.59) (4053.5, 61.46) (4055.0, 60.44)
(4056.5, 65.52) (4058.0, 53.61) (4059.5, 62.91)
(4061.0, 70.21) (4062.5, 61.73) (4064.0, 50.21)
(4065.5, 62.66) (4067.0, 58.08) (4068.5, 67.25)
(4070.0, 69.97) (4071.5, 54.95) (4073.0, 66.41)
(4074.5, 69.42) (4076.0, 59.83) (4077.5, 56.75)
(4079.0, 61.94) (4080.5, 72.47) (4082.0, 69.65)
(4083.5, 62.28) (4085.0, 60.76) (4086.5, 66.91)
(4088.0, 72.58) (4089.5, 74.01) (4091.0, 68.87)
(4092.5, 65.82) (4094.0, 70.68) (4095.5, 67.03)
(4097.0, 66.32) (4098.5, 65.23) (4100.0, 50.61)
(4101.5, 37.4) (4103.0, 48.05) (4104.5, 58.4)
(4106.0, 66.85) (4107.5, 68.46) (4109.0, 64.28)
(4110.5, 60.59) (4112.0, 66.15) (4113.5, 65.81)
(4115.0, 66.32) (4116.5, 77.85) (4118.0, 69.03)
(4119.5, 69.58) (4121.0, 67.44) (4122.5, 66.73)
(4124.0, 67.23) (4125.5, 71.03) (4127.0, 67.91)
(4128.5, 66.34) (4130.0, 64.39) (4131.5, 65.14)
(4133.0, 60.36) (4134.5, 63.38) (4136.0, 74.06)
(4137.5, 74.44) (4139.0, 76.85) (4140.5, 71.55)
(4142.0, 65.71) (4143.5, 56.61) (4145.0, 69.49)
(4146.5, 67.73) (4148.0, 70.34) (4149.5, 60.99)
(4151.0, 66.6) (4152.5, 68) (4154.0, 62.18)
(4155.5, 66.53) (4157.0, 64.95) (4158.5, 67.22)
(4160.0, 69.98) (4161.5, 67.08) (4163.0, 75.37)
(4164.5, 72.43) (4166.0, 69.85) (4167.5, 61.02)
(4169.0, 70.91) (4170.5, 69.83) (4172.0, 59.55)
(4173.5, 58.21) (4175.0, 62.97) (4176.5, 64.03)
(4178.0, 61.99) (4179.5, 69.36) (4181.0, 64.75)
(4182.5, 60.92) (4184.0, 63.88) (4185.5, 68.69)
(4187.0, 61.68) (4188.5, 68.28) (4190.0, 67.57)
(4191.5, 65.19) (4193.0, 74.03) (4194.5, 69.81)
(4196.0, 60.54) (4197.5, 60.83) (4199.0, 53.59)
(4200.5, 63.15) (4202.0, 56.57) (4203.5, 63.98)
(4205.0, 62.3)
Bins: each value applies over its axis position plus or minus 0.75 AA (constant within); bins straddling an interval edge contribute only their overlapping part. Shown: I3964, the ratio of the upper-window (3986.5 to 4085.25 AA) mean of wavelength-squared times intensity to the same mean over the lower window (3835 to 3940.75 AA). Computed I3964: 1.61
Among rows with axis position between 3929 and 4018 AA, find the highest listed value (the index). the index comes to 70.38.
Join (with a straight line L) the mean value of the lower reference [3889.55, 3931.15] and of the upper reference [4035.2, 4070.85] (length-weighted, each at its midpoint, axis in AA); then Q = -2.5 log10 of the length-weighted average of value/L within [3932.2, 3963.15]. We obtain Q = 0.26 mag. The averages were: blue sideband 46.7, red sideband 62.7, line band 40.1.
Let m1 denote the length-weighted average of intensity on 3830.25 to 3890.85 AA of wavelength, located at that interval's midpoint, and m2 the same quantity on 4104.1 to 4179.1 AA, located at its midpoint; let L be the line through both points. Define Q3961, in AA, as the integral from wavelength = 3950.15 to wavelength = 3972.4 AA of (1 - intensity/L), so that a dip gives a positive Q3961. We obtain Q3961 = 5.5 AA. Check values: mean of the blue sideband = 41.6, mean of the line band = 37.9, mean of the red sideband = 66.8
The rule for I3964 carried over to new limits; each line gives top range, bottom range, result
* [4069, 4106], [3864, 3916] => 1.48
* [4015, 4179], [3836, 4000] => 1.60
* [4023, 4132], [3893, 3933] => 1.53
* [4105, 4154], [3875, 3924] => 1.58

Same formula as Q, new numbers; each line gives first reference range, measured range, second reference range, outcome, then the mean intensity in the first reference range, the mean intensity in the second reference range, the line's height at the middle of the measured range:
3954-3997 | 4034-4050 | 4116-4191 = -0.157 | 46.9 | 66.9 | 54.4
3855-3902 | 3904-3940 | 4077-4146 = 0.248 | 44.6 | 65.7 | 48.6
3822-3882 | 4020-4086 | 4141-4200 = -0.120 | 41.2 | 65.6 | 56.6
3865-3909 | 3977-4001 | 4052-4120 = -0.098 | 45.7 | 63.7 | 54.9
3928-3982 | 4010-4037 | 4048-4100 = -0.221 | 36.9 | 64.1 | 52.6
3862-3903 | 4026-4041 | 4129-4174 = -0.113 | 45.9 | 67.1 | 57.8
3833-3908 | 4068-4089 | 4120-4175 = -0.067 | 43.6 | 67.1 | 61.3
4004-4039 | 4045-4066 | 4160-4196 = 0.077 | 64.3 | 66.4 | 64.8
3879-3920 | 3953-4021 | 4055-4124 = 0.052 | 48.1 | 63.9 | 55.4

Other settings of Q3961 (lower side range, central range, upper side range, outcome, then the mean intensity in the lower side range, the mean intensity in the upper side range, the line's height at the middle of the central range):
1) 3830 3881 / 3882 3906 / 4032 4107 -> -0.15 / 41.8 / 62.7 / 45.6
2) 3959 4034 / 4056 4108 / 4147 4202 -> -2.60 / 54.8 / 65.5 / 60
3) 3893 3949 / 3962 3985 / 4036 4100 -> 5.38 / 41.7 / 64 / 49.7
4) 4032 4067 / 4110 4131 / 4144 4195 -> -1.01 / 61.8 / 66.4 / 64.6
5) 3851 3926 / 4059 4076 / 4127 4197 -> -0.95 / 46.4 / 66.5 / 59.6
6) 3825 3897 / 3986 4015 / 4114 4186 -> -4.67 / 41.5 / 67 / 53.8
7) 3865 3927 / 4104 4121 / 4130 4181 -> -0.90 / 46.8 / 66.7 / 63.4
